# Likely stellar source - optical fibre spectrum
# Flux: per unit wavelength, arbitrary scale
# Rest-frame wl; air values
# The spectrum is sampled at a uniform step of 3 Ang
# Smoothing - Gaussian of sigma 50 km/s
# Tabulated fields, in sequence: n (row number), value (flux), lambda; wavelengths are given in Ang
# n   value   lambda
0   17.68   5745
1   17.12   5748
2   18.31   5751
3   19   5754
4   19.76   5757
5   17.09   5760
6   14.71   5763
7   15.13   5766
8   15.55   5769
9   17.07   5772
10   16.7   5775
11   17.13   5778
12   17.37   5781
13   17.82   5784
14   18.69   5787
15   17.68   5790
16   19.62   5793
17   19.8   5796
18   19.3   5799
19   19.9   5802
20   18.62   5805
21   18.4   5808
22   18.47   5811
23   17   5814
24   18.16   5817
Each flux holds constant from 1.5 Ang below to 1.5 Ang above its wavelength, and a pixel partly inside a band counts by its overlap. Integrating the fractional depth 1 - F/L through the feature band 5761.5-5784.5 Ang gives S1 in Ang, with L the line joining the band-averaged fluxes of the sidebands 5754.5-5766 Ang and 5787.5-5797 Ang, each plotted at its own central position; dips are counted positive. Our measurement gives 1.89 Ang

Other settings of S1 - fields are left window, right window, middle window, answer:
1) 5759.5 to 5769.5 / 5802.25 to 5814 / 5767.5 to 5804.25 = -2.40 Ang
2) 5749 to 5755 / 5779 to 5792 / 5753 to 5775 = 1.75 Ang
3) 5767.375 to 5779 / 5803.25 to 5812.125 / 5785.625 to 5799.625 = -1.04 Ang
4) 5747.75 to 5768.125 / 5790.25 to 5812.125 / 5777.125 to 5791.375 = 0.47 Ang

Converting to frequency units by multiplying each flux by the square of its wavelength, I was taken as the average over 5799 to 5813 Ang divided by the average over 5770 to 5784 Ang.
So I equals 1.11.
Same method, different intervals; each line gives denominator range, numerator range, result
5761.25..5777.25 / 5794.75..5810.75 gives 1.22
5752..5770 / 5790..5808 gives 1.15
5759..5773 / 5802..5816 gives 1.17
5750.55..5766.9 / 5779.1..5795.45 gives 1.07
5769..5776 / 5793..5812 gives 1.16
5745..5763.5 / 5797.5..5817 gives 1.06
